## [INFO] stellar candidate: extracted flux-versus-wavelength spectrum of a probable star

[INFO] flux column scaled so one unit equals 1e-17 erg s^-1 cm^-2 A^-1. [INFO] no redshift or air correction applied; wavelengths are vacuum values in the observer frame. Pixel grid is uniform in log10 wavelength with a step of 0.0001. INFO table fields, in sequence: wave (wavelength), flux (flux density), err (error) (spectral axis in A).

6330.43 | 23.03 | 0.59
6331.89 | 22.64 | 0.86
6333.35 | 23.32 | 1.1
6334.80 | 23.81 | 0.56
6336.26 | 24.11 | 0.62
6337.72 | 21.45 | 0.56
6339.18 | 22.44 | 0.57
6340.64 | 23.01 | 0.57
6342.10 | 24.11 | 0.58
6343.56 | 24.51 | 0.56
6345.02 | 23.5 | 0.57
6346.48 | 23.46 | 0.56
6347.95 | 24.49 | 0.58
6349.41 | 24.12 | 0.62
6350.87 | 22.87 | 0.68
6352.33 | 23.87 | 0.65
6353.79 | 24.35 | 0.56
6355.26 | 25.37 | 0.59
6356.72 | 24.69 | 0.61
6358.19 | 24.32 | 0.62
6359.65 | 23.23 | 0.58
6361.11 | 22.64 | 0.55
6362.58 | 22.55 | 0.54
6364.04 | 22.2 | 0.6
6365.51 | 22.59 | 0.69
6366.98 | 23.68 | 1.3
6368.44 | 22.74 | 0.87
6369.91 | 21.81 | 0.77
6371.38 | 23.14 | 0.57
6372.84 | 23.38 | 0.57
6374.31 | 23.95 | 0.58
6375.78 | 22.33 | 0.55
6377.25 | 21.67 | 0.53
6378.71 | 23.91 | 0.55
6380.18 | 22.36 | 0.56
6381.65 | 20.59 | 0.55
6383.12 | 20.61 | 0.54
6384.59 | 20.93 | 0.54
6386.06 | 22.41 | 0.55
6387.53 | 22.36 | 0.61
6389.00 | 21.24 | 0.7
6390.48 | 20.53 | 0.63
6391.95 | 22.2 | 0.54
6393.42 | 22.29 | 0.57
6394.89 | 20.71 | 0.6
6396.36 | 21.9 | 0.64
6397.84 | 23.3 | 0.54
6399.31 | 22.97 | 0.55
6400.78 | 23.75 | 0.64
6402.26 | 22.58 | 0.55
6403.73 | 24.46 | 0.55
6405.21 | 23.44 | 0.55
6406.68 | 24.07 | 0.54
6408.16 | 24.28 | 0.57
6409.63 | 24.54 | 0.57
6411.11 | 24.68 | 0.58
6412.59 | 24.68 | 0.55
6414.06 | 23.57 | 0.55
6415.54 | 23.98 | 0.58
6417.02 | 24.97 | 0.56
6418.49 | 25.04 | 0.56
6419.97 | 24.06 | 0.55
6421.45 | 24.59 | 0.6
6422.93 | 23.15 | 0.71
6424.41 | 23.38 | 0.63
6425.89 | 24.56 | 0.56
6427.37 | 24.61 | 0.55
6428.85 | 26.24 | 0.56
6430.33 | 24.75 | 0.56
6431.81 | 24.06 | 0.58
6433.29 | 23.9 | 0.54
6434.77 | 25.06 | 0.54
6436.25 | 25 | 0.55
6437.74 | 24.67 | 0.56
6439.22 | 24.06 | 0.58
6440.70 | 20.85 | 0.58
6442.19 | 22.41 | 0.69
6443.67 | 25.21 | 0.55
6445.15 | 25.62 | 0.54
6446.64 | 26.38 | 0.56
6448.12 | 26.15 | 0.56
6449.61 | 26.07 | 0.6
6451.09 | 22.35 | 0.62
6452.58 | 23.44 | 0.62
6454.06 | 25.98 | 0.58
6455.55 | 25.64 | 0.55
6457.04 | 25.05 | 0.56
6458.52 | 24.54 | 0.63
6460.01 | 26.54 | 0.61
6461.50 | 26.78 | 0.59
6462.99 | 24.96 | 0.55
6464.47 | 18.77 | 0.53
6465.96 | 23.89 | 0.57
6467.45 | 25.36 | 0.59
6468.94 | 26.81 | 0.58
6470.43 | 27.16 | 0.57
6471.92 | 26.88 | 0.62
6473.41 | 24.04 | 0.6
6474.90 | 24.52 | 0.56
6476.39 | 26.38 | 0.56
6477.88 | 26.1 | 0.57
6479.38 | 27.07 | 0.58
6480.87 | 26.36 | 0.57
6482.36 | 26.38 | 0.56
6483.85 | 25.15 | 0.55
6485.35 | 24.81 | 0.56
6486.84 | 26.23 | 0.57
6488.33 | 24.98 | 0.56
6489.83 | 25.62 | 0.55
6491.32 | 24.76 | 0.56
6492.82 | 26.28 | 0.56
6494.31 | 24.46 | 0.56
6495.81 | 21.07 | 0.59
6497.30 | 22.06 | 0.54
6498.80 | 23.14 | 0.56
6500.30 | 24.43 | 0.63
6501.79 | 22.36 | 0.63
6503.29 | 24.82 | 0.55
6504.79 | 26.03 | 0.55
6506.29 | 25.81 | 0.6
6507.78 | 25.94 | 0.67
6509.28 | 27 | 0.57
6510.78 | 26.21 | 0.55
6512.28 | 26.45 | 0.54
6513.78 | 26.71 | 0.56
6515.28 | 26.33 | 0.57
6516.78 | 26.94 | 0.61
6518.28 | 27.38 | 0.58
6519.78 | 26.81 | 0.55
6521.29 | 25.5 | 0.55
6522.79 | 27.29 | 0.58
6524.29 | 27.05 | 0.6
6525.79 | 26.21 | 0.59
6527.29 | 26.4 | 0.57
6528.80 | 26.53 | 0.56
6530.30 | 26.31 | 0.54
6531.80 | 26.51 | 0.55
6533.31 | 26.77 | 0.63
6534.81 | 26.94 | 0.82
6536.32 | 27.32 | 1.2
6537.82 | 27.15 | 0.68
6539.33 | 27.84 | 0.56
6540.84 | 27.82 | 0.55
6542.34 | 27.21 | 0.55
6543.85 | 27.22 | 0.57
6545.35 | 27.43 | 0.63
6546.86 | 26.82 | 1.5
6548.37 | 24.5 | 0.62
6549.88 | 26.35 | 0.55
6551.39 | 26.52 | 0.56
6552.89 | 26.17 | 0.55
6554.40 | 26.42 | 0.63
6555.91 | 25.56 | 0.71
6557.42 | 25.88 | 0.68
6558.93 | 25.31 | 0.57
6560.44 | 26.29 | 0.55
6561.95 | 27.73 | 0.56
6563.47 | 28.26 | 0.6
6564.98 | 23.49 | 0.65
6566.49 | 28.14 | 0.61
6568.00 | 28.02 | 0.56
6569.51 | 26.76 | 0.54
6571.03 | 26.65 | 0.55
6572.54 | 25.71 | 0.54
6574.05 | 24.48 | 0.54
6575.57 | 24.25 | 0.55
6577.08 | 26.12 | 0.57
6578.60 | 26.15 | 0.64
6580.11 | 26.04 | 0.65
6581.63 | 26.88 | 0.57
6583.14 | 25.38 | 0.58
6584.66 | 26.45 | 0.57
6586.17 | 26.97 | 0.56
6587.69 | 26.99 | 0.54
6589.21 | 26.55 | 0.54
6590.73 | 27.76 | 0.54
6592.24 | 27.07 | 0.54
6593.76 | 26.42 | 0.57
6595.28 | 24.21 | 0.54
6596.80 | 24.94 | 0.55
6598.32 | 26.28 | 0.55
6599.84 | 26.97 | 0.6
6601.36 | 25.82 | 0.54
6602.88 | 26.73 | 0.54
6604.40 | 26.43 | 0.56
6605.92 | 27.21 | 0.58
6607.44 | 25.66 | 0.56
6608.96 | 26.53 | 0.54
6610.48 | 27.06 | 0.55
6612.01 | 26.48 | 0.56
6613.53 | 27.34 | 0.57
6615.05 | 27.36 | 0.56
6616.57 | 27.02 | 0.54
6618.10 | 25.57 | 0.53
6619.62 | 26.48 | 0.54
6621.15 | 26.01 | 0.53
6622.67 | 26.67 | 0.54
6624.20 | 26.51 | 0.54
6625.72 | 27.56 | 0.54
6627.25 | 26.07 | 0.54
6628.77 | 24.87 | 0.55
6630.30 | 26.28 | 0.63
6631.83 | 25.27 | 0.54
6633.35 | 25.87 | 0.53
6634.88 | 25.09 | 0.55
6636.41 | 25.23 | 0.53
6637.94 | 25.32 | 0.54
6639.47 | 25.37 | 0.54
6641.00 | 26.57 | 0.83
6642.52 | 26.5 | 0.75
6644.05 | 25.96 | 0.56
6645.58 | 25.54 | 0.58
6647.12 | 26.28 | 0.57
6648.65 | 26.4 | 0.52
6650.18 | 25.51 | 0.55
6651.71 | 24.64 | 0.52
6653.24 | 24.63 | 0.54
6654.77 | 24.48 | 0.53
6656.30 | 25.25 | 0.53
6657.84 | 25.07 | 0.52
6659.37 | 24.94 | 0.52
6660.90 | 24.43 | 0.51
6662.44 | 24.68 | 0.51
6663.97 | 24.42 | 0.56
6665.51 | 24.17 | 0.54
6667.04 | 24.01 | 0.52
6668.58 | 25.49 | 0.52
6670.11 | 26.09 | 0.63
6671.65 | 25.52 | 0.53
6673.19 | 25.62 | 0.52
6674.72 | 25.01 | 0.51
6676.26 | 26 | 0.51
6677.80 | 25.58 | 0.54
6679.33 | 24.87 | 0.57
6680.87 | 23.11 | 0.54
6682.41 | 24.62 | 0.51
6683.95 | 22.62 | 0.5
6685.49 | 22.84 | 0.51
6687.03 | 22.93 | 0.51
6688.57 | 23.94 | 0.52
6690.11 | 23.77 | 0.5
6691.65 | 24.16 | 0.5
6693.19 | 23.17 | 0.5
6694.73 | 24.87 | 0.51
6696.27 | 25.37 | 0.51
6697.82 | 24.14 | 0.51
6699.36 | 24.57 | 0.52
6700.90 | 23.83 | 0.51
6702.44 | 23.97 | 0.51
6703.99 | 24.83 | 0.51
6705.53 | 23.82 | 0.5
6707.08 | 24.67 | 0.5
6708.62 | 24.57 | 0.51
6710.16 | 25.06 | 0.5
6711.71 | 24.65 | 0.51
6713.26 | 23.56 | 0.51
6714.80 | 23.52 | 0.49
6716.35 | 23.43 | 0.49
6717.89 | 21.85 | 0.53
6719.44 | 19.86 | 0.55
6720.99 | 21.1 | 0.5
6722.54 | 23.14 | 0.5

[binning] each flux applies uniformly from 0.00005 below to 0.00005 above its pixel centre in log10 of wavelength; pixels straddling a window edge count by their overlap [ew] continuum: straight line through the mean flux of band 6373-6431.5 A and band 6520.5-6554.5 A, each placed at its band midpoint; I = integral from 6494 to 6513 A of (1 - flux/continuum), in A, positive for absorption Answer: 0.92 A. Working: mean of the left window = 23.2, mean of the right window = 26.7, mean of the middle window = 24.6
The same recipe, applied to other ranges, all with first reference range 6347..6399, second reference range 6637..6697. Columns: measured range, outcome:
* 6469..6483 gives -1.6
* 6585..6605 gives -1.7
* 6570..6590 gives -1.5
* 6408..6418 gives -0.6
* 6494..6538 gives -3.7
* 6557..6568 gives -1.1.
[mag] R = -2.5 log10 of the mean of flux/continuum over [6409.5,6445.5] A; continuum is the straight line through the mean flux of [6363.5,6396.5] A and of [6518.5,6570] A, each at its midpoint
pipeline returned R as -0.04 mag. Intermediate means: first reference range 22.2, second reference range 26.7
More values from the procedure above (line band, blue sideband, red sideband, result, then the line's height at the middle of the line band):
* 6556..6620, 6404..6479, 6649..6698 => -0.075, 24.6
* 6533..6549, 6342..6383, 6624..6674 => -0.102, 24.6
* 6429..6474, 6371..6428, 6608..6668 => -0.049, 23.7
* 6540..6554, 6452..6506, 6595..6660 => -0.052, 25.4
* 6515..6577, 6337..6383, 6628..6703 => -0.100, 24.2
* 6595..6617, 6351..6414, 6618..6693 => -0.072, 24.8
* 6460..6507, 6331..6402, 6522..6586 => 0.007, 25.1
